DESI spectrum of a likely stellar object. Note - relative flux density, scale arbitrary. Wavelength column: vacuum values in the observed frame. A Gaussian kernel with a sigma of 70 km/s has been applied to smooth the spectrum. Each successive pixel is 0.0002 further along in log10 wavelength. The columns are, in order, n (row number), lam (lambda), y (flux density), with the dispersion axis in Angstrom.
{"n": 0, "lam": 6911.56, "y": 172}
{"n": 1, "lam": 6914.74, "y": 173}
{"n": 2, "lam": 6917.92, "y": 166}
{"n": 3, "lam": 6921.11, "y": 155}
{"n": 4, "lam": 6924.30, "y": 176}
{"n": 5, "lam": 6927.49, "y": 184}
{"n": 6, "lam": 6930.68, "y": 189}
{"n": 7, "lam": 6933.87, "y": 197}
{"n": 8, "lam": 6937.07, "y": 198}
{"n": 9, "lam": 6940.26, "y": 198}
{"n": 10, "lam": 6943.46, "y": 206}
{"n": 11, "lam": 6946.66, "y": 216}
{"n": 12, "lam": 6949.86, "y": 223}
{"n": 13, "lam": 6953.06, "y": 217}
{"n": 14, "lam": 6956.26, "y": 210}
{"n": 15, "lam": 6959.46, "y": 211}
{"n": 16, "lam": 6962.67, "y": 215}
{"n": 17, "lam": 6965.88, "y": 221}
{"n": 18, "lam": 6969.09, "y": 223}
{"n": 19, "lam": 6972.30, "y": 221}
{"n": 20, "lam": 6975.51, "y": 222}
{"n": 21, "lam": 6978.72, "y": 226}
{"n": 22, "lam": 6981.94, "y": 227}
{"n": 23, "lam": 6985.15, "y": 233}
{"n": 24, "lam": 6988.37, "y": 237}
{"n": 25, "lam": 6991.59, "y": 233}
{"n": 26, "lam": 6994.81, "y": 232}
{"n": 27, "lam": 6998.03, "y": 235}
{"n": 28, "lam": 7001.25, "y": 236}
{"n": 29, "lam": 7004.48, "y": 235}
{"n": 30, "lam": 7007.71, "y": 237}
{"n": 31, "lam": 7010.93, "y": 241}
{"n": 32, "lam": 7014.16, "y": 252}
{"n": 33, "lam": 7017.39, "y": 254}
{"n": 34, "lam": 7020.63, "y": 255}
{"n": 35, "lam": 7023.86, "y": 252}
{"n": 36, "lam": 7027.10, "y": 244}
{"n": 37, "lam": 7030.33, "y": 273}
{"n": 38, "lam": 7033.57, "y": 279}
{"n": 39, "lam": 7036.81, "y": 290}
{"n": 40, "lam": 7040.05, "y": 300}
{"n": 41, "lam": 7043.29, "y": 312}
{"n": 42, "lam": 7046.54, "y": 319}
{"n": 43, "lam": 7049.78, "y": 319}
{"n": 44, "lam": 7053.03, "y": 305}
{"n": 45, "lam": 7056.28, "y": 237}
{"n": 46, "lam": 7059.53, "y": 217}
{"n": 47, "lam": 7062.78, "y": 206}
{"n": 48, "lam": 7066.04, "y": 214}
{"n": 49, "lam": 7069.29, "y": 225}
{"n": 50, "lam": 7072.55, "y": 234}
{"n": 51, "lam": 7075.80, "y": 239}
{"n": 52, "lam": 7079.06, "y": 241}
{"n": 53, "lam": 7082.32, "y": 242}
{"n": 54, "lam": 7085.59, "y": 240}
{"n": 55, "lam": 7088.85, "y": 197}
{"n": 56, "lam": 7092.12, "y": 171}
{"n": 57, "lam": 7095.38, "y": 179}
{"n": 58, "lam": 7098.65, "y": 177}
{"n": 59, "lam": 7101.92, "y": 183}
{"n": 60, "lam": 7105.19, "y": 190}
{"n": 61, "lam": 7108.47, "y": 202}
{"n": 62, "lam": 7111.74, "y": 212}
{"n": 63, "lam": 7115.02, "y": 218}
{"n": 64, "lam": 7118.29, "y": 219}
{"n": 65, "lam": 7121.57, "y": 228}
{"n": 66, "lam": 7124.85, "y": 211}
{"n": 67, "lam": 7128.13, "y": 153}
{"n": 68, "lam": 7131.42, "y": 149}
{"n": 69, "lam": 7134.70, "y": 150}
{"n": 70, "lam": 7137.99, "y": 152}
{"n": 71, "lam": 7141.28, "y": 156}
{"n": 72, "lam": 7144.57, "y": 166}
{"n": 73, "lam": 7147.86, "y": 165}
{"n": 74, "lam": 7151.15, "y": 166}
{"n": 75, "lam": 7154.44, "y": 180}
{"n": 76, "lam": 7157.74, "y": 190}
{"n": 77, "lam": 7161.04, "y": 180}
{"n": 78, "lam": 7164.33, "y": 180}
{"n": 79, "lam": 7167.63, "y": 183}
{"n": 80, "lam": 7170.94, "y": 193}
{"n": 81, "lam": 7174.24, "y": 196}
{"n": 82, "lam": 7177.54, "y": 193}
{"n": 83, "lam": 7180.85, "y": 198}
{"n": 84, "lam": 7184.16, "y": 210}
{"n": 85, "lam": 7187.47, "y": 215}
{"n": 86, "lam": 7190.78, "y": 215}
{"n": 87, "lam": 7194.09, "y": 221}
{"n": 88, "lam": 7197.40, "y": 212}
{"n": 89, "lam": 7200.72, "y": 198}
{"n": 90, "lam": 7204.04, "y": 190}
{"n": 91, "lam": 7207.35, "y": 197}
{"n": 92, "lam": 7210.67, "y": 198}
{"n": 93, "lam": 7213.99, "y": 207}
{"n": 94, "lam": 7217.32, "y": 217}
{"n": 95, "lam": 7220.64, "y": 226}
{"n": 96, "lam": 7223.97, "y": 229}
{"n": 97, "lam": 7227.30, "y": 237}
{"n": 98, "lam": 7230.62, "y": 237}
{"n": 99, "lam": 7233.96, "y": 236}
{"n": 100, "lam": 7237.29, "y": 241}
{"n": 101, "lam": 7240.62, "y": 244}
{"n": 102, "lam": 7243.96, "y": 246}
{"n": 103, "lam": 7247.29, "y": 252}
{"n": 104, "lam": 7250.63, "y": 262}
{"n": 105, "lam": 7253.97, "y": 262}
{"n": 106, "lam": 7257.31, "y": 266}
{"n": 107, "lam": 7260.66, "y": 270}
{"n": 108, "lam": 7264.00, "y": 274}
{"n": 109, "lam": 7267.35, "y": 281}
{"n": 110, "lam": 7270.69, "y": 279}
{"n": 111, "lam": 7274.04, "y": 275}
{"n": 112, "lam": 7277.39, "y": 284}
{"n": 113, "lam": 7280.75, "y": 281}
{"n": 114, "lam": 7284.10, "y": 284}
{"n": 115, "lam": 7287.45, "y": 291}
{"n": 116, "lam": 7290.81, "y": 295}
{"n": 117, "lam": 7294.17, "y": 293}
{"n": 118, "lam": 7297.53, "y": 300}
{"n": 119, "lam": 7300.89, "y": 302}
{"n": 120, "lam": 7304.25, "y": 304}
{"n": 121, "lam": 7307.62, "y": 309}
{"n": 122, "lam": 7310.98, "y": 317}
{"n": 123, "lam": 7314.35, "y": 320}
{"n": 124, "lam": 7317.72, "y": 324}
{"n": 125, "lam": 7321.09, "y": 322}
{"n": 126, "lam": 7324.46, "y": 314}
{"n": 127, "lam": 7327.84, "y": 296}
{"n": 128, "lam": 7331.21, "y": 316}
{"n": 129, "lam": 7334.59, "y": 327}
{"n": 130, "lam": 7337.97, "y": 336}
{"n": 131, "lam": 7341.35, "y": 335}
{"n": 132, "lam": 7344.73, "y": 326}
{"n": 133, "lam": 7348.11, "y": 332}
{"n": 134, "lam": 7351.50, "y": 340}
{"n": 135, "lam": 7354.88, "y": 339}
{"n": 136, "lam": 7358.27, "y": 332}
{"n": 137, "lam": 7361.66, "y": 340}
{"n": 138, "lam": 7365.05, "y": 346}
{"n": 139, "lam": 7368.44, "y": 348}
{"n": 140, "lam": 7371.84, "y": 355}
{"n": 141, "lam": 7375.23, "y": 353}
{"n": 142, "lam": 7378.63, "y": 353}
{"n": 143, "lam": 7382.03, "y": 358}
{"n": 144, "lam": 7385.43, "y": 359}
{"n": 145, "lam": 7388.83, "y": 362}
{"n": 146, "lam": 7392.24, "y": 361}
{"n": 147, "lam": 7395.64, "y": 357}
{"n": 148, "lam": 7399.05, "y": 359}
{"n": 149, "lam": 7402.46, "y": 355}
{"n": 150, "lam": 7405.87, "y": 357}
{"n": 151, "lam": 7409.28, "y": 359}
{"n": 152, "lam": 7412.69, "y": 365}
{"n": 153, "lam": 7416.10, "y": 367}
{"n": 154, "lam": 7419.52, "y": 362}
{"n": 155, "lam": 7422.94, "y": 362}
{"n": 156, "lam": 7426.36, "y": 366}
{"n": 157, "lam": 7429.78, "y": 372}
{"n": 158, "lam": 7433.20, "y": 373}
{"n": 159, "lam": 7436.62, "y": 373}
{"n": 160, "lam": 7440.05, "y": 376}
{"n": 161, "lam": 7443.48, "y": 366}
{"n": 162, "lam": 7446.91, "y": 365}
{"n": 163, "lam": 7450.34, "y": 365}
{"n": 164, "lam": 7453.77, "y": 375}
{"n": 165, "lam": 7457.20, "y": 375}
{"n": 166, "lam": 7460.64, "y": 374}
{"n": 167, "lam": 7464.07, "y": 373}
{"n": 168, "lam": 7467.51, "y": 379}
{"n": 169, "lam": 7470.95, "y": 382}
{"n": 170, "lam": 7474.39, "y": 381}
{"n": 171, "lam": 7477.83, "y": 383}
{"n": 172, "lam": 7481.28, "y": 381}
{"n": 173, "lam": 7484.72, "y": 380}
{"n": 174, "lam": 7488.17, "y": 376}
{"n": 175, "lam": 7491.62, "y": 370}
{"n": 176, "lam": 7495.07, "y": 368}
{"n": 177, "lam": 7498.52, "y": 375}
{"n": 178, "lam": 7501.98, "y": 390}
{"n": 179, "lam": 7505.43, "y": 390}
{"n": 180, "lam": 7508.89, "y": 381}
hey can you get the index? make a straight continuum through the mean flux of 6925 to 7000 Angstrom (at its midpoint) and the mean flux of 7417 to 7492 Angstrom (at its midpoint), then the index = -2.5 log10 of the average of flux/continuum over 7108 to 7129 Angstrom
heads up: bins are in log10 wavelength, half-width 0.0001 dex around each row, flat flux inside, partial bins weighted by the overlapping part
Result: 0.26 mag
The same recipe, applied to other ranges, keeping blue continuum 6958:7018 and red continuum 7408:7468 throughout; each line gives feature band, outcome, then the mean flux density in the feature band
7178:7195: 0.357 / 210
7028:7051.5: -0.202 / 297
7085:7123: 0.311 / 200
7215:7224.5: 0.334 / 222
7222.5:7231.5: 0.284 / 234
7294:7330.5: 0.069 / 310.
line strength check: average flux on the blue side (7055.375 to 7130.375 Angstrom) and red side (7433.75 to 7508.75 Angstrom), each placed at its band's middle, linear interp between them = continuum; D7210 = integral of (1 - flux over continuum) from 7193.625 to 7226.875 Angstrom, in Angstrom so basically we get 6.50 Angstrom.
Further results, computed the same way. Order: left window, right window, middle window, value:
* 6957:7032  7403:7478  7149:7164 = 5.6 Angstrom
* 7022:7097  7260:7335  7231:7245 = 2.2 Angstrom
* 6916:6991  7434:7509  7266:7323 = 3.7 Angstrom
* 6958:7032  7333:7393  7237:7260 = 4.1 Angstrom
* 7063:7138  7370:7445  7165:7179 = 2.9 Angstrom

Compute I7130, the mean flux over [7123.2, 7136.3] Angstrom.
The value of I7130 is 166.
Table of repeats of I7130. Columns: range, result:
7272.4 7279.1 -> 279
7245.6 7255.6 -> 259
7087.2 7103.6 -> 182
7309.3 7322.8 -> 321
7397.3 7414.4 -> 359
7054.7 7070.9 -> 220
